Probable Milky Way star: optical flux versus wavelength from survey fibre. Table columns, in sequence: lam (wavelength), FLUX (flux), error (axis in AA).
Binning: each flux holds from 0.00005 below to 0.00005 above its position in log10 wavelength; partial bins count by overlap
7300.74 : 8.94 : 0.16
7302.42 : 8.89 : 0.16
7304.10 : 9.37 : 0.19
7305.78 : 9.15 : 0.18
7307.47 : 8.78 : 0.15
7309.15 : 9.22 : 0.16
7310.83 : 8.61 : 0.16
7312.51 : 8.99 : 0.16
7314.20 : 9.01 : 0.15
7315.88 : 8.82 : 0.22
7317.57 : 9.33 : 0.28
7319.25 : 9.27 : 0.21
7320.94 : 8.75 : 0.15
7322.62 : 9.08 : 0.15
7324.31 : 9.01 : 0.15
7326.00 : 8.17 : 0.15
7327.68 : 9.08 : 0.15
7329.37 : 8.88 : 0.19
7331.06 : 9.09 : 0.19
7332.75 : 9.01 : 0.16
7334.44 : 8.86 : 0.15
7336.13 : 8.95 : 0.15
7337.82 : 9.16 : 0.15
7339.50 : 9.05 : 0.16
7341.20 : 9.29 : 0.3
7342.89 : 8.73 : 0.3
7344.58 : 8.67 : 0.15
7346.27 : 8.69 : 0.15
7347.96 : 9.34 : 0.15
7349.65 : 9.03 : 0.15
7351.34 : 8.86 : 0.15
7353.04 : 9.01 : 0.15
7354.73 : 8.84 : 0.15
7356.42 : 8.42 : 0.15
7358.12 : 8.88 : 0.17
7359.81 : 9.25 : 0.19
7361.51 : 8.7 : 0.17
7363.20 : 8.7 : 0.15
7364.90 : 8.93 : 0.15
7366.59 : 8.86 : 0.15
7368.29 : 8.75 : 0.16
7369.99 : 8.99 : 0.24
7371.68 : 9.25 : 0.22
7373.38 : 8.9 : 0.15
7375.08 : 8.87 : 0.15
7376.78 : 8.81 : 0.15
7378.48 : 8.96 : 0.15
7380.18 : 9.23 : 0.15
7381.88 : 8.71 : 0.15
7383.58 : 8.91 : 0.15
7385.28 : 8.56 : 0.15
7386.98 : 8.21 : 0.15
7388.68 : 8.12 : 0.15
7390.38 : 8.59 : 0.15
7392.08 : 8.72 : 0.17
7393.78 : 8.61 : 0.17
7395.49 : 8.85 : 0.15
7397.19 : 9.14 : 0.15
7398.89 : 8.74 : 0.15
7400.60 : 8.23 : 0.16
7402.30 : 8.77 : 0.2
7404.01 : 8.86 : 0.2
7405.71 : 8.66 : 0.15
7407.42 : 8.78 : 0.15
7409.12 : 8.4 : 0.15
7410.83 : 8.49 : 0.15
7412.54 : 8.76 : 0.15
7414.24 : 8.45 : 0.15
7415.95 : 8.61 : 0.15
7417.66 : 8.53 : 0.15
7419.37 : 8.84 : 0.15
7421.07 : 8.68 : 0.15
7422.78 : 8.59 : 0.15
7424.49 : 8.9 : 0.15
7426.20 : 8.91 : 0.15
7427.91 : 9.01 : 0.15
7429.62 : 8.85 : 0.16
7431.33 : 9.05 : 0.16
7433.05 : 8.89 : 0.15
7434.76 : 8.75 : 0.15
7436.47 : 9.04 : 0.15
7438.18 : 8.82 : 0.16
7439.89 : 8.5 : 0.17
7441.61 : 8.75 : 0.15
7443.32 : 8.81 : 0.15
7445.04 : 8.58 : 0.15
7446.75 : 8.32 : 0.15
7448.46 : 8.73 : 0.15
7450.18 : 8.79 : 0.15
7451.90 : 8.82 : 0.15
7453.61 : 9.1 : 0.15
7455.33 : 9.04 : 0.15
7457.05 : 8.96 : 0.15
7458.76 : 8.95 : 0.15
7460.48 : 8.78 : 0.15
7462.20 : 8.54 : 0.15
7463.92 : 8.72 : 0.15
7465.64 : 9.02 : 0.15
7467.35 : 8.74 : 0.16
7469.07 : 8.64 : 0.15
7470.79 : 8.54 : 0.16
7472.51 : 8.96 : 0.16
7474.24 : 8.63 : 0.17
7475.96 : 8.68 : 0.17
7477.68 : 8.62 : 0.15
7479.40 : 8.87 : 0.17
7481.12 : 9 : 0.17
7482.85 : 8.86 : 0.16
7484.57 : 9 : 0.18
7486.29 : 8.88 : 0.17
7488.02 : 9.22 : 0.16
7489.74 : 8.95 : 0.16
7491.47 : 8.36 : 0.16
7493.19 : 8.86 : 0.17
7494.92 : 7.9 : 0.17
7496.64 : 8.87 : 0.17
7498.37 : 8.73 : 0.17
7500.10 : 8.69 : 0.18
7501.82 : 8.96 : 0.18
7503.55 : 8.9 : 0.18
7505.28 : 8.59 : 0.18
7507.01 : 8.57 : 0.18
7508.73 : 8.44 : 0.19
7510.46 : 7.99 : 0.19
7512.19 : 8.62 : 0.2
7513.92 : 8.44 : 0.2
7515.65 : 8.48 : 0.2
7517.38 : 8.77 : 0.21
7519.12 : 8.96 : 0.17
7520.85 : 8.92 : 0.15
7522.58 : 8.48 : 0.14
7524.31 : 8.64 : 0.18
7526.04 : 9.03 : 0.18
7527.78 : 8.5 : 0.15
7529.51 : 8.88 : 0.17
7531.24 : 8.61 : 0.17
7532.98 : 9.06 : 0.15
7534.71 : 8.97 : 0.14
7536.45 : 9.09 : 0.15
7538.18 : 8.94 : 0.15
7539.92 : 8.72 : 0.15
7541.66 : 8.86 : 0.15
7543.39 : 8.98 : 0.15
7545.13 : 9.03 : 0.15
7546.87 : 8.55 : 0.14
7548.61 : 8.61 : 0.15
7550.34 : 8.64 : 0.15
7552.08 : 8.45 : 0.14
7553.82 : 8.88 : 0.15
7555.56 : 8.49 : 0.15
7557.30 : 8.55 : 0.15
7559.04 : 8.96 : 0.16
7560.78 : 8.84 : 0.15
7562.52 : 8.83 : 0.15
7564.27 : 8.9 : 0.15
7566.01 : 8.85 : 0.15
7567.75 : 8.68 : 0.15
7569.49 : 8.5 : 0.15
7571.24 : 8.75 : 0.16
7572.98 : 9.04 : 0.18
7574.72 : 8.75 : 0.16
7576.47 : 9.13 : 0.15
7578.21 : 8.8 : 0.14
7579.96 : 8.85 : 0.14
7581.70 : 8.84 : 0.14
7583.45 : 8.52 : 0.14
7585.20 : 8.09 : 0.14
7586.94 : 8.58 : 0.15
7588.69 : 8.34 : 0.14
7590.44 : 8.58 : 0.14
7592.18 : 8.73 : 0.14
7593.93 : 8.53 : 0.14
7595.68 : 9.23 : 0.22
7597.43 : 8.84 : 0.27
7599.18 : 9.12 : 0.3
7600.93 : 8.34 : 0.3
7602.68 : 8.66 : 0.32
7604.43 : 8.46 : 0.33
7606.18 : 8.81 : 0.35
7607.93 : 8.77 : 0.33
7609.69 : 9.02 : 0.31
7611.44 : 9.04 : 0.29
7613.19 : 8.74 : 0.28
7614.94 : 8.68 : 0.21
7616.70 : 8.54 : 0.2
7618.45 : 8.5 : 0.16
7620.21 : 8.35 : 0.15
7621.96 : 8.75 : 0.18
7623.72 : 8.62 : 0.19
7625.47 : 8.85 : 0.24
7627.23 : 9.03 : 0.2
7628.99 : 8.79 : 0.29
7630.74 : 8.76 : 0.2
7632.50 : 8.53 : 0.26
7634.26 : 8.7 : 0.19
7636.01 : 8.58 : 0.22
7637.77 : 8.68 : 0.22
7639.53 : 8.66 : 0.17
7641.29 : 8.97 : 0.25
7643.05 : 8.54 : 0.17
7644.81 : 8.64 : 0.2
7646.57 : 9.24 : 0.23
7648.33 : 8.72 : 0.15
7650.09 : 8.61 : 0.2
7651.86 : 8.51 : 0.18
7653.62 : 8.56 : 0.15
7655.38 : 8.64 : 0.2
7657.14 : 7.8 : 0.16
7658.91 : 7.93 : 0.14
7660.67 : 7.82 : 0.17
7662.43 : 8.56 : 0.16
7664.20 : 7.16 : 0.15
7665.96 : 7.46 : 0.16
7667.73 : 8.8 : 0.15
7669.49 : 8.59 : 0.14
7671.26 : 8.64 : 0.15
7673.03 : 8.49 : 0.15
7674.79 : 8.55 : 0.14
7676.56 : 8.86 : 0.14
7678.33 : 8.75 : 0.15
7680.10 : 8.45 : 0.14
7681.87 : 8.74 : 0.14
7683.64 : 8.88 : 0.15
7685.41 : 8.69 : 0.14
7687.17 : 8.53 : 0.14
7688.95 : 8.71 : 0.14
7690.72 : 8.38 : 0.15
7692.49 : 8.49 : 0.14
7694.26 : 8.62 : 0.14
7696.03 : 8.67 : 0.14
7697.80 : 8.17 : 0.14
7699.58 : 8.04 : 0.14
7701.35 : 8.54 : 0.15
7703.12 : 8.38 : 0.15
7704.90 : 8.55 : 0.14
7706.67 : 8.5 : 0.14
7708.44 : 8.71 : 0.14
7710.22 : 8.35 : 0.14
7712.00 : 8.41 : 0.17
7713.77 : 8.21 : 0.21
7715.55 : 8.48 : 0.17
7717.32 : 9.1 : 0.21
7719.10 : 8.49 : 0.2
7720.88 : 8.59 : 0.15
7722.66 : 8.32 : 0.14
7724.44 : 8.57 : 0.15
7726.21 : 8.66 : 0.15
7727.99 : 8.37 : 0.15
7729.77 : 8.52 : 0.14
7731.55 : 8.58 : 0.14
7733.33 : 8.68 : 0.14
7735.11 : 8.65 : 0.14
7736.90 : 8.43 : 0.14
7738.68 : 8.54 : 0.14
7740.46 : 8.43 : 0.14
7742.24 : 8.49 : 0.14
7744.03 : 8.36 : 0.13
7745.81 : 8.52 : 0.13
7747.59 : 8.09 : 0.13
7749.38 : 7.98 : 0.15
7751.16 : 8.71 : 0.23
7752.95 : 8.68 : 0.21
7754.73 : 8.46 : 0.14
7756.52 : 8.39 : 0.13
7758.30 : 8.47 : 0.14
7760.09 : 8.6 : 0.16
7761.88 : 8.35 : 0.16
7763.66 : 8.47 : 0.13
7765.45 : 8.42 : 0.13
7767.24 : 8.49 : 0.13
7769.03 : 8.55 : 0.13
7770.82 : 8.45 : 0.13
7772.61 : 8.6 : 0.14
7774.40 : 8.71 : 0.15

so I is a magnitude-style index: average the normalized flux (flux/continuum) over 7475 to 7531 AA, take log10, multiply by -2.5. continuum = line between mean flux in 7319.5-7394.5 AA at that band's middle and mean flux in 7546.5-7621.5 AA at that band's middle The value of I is 0.006 mag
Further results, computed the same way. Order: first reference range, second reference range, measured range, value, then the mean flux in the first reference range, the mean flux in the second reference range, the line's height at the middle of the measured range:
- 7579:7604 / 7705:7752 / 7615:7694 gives 0.00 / 8.66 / 8.49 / 8.58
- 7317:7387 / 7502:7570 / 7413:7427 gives 0.02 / 8.91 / 8.73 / 8.84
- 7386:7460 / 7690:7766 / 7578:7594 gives 0.00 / 8.73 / 8.48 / 8.59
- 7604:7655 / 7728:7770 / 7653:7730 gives 0.02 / 8.71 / 8.47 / 8.59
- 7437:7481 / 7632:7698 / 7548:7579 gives -0.02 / 8.76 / 8.51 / 8.64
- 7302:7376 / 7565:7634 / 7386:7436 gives 0.02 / 8.94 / 8.72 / 8.88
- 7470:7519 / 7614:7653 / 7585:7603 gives 0.00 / 8.69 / 8.69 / 8.69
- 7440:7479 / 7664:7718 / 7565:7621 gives -0.01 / 8.76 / 8.5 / 8.61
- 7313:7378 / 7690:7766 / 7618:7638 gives -0.01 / 8.93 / 8.48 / 8.59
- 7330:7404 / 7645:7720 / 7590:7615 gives -0.03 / 8.84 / 8.47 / 8.57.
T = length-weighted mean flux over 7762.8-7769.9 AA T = 8.48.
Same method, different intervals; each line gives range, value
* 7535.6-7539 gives 9.03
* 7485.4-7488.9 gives 9.05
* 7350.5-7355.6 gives 8.9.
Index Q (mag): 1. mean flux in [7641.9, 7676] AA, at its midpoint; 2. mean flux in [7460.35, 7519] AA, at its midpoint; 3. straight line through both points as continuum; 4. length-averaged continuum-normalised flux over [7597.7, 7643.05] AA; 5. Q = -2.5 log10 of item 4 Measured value -0.03 mag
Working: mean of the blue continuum 8.7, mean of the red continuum 8.39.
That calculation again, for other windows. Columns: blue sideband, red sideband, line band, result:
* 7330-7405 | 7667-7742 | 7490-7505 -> 0.01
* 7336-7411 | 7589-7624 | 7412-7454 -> 0.00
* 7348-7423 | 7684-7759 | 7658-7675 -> 0.05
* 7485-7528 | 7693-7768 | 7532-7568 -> -0.02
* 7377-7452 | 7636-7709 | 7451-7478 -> -0.02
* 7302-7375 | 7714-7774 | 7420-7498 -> 0.00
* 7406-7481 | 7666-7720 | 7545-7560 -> 0.00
